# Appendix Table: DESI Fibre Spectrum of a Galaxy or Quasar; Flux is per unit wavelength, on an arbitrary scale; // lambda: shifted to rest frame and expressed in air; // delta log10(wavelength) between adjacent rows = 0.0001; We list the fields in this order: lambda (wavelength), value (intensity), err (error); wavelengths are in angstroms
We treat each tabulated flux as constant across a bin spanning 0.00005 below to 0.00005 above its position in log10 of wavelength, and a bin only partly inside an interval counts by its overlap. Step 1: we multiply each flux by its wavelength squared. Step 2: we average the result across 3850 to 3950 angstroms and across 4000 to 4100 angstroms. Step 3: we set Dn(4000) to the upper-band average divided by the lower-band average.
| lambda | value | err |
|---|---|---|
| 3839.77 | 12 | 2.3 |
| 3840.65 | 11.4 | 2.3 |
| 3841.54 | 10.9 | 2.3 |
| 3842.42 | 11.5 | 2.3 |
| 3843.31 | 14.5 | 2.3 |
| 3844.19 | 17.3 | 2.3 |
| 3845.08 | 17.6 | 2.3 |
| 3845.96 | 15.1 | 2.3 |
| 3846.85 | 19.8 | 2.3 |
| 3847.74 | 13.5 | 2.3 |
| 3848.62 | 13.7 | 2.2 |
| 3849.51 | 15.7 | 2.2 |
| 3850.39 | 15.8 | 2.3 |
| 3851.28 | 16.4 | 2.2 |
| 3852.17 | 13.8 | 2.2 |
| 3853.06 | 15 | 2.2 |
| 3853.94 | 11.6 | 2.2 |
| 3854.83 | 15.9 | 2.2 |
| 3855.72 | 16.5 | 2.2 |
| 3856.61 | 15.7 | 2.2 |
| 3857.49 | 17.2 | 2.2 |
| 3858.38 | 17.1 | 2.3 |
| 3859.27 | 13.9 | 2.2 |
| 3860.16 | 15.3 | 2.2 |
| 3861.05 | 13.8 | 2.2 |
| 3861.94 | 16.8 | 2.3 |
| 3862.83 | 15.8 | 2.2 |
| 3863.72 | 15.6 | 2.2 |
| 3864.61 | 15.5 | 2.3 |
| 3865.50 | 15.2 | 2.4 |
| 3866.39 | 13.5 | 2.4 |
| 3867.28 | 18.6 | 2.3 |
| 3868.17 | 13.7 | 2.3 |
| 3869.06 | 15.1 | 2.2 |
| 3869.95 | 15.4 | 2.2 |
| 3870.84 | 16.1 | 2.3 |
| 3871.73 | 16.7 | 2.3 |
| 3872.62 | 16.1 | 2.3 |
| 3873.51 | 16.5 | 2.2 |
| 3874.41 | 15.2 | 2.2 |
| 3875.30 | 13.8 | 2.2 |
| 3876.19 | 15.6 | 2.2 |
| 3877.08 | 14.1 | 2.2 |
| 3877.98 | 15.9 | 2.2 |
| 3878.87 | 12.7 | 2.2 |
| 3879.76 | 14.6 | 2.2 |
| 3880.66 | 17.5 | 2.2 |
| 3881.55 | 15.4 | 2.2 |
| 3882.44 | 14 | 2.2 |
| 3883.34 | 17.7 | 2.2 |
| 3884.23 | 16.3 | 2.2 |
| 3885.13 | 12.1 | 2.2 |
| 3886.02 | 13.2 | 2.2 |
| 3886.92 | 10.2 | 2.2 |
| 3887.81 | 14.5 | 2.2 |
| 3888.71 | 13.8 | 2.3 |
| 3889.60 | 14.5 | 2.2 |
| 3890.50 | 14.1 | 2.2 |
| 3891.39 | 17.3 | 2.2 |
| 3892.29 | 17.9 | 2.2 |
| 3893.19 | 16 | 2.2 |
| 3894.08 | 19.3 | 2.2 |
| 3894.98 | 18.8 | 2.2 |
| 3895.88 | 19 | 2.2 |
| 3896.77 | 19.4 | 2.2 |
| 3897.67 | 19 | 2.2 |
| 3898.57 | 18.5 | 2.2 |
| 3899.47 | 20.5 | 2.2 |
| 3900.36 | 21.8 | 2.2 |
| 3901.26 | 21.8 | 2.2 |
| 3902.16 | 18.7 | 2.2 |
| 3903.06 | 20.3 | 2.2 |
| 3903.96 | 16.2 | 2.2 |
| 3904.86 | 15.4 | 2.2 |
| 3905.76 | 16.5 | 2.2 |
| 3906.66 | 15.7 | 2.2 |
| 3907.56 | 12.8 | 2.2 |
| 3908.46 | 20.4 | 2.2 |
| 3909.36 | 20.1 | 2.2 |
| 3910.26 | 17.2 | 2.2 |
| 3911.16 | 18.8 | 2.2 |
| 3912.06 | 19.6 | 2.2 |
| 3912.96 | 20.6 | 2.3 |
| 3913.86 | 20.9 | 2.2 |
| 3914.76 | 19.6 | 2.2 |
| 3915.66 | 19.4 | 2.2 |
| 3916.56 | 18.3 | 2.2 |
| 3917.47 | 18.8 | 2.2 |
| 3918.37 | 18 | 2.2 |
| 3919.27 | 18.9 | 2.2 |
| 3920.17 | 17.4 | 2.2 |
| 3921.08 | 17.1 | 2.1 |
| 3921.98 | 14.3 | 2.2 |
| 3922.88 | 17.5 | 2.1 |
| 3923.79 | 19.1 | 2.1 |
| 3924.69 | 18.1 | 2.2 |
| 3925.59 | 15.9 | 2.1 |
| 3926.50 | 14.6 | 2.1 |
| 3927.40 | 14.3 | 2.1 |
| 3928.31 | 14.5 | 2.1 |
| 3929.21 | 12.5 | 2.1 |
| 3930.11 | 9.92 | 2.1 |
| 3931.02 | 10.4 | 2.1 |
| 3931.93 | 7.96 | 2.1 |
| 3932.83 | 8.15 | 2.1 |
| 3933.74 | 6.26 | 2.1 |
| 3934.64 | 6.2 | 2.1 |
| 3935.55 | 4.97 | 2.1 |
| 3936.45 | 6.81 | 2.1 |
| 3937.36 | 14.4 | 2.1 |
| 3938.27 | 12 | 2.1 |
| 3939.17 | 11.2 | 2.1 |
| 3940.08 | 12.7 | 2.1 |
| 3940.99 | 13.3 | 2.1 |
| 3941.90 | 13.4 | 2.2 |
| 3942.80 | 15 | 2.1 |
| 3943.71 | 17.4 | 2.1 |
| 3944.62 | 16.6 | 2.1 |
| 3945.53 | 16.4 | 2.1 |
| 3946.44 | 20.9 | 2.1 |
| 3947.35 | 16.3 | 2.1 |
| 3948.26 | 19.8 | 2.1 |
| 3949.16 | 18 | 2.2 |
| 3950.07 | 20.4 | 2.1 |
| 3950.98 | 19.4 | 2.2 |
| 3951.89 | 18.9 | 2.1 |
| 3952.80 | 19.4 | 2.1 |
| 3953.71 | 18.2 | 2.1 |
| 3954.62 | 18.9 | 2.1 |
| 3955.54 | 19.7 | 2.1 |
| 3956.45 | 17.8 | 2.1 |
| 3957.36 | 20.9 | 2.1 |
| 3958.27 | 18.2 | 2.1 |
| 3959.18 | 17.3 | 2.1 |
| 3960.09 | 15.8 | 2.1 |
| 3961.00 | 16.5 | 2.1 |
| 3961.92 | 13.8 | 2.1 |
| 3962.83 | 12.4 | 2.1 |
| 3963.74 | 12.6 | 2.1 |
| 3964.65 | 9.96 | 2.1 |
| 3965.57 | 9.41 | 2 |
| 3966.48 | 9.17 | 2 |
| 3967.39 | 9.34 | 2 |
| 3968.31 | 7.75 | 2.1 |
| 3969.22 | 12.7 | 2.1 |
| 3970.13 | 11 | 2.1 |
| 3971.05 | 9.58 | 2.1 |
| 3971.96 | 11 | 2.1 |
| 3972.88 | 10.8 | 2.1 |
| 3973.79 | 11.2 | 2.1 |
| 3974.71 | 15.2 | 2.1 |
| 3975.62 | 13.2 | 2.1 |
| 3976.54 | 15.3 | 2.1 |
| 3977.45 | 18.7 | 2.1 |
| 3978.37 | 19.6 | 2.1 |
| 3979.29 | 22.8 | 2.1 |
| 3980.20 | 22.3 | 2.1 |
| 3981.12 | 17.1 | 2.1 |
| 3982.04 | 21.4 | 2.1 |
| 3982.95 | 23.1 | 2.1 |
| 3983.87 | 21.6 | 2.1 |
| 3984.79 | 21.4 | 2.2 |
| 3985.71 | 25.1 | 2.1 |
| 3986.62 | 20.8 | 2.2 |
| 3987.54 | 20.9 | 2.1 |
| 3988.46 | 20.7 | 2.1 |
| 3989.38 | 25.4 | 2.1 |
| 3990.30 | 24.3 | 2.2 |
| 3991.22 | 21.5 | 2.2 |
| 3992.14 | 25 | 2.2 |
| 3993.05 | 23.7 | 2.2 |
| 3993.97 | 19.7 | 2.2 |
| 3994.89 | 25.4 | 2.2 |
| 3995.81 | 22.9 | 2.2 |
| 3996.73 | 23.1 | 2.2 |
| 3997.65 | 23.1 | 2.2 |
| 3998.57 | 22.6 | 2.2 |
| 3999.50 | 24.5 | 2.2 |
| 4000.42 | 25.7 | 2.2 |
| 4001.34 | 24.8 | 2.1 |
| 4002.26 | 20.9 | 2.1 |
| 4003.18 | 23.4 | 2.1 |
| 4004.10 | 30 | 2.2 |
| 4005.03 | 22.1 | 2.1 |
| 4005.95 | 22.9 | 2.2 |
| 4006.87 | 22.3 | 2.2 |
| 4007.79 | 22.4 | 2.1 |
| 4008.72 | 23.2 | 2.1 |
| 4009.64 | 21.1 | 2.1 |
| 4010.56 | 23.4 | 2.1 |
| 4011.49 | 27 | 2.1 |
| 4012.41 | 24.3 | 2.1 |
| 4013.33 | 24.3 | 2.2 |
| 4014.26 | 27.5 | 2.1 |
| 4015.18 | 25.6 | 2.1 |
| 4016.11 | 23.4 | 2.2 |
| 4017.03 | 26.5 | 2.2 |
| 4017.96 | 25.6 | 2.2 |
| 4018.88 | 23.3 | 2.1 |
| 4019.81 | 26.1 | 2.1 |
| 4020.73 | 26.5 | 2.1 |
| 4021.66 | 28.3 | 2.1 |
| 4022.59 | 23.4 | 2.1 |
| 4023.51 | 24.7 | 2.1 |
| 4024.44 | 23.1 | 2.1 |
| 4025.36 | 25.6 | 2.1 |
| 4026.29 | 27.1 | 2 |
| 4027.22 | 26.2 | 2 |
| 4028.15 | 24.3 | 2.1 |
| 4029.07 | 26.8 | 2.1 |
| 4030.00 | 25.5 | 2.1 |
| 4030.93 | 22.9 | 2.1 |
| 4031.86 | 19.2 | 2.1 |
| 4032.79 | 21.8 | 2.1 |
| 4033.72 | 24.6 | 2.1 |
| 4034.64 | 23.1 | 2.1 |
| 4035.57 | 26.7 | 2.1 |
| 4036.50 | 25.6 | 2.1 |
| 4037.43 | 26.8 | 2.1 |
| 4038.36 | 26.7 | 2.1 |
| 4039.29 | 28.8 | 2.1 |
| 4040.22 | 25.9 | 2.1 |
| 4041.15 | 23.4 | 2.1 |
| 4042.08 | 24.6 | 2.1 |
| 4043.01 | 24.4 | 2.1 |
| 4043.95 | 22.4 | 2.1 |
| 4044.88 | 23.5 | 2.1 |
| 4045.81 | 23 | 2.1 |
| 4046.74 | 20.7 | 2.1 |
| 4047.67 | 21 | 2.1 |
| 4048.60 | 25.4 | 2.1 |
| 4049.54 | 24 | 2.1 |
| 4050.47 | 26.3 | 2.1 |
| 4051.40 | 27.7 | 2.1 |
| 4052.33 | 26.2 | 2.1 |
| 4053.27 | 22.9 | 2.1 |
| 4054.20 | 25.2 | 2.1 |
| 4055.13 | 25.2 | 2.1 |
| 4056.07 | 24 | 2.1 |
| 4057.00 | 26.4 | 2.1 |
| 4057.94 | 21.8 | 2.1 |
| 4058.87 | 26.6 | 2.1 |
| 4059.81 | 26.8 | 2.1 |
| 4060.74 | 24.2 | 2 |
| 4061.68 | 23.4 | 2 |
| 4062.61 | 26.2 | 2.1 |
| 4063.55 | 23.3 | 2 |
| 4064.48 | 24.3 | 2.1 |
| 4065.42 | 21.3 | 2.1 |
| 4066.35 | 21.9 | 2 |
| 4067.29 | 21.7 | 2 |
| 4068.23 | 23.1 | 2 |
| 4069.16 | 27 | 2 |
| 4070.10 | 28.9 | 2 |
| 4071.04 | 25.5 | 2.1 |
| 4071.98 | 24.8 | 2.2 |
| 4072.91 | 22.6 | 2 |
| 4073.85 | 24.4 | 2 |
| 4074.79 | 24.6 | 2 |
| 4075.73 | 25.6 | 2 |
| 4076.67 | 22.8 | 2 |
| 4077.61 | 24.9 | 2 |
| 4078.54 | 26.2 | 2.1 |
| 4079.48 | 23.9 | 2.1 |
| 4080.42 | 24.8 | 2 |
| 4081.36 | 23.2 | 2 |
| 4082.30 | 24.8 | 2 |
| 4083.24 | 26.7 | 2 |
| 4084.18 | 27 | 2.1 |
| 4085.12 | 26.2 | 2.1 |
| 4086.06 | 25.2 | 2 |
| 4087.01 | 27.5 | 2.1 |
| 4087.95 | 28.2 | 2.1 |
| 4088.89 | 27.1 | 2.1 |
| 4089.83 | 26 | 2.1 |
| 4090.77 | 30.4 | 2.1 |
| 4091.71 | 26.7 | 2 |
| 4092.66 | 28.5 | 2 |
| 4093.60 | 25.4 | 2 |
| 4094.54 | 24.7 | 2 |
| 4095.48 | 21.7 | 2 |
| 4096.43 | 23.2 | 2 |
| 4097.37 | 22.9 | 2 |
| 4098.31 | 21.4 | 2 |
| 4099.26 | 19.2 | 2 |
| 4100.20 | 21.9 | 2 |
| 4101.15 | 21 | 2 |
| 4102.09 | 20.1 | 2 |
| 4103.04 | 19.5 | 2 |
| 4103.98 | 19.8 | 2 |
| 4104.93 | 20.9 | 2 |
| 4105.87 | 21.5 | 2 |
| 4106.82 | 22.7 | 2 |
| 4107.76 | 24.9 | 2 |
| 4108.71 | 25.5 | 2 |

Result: 1.7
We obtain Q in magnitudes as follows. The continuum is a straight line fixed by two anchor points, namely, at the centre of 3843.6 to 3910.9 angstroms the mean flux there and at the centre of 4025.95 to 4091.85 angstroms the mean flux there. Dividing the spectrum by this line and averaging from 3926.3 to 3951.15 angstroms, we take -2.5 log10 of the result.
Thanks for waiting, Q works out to 0.40 mag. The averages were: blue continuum 16.1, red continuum 24.9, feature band 13.3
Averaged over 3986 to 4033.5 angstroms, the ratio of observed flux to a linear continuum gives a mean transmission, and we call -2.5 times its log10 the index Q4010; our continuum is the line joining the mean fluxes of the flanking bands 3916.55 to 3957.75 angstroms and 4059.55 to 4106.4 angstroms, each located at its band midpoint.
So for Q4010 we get -0.22 mag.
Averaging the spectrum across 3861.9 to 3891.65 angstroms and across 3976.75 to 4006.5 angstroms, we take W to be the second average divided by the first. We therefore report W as 1.50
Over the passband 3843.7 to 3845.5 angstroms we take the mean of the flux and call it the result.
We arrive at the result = 17.4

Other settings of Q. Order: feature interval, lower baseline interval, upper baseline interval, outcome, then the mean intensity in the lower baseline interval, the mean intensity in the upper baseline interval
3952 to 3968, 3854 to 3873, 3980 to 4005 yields 0.35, 15.6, 23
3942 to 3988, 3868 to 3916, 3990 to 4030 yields 0.28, 16.8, 24.4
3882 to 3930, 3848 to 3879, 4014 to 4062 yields 0.03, 15.3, 24.8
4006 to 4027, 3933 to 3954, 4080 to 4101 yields -0.24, 14.6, 25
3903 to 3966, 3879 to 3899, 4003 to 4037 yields 0.20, 16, 24.6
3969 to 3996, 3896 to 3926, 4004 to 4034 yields 0.18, 18.4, 24.5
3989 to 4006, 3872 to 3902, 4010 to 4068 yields -0.07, 16.3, 24.6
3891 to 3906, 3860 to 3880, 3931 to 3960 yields -0.22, 15.3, 15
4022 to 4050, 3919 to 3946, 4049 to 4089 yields -0.11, 13.2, 25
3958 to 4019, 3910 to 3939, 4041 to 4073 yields -0.02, 14.7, 24.3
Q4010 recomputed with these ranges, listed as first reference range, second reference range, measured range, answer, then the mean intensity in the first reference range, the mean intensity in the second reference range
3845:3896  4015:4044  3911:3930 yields 0.062 mag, 15.4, 25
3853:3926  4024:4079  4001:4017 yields -0.075 mag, 16.6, 24.6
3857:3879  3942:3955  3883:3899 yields 0.003 mag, 15.5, 18.1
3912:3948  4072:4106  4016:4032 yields -0.228 mag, 14.7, 24.2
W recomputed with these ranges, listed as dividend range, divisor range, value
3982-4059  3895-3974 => 1.55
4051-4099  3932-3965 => 1.67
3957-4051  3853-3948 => 1.37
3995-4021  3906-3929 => 1.38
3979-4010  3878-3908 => 1.38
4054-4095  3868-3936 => 1.58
